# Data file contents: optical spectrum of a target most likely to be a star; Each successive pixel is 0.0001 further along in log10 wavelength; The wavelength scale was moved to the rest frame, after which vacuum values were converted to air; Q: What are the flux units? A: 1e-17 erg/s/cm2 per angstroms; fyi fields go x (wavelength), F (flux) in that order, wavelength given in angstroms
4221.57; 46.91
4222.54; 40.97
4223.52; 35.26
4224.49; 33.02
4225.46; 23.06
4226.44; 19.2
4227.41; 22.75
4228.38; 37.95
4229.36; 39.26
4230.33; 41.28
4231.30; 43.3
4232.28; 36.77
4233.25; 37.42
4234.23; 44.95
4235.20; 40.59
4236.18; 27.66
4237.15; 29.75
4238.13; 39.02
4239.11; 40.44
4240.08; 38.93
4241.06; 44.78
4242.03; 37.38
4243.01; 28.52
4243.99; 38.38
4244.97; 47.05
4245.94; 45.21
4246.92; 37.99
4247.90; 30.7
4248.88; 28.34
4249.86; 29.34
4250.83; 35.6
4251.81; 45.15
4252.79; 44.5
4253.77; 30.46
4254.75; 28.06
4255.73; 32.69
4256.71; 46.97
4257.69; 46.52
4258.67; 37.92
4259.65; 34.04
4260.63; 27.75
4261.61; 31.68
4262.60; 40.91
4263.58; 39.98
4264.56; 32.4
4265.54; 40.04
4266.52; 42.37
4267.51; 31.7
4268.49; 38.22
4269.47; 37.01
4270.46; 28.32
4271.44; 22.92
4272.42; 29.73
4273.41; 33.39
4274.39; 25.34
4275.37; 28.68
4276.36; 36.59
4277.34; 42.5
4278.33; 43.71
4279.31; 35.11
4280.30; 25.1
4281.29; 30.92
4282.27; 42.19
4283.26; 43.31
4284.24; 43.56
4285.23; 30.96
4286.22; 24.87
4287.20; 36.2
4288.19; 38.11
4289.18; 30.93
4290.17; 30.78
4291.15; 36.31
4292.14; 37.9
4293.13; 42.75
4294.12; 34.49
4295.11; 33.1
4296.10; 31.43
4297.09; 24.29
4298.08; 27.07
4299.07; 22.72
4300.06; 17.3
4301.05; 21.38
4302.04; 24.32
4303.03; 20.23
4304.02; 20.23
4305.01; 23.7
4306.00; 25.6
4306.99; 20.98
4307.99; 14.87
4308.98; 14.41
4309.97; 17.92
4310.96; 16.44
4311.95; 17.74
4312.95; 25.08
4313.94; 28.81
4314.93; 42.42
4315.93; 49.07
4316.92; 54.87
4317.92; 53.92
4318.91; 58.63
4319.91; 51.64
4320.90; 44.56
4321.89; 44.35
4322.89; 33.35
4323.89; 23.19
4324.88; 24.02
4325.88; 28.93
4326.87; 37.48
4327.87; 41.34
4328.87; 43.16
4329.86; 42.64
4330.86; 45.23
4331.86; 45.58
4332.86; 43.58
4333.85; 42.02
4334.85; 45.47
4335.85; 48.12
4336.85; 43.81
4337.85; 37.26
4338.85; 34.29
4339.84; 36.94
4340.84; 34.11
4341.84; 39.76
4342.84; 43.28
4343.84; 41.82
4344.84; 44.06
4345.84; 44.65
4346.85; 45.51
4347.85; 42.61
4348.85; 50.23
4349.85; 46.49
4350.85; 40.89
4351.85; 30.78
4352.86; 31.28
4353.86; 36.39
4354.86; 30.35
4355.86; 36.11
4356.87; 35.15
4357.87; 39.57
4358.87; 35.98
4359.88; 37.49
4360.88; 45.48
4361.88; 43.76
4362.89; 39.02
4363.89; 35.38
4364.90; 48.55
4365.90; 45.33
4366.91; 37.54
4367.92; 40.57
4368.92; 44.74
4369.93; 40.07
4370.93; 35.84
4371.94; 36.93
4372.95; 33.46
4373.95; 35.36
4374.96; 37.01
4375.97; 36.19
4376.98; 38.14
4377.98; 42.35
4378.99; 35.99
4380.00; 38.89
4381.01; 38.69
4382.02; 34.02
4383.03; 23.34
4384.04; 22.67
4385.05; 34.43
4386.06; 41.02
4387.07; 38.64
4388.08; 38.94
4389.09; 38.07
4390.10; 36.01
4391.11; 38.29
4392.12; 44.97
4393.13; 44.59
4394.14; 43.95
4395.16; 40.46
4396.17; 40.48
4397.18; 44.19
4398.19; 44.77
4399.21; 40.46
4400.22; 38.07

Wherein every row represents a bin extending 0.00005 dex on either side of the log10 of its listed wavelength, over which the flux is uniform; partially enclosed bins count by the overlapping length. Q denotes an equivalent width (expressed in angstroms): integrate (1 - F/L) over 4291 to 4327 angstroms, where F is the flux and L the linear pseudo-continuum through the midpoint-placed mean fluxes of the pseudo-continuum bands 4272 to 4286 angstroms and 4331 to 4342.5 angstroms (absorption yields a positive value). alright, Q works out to 6.96 angstroms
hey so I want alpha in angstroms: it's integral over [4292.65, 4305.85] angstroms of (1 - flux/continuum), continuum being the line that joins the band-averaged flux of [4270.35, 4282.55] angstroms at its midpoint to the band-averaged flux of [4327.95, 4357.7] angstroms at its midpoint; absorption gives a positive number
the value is 3.4 angstroms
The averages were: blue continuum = 32.6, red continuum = 40.7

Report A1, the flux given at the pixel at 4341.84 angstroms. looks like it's 39.76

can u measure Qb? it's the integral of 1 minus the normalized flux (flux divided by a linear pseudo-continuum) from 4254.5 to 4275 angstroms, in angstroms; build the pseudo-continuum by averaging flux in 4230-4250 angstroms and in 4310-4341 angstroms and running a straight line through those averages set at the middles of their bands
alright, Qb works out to 1.8 angstroms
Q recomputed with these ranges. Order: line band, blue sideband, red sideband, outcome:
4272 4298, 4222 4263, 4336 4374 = 2.3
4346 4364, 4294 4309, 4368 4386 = -3.8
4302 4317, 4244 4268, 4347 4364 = 5.0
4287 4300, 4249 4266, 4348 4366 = 1.8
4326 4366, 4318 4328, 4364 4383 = -1.8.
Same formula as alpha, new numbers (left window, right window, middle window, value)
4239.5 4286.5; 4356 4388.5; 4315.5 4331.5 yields -2.3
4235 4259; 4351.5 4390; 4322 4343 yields -0.9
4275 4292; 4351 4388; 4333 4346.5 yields -1.8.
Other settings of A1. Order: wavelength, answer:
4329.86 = 42.64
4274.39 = 25.34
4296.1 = 31.43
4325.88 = 28.93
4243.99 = 38.38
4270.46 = 28.32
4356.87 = 35.15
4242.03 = 37.38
